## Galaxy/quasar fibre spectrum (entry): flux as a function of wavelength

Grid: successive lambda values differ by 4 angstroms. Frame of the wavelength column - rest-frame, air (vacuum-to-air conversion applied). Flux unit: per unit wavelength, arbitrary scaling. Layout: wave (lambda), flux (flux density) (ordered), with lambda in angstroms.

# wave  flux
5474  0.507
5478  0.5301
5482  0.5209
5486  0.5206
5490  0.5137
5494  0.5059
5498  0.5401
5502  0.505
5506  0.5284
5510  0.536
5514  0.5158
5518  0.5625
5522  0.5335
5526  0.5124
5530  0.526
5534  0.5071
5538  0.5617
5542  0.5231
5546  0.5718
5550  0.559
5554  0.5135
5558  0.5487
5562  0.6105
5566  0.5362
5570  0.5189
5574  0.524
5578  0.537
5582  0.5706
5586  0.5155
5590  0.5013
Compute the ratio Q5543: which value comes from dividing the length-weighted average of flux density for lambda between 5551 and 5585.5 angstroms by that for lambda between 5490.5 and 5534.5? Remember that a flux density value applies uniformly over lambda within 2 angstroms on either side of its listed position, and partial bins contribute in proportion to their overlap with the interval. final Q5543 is 1.04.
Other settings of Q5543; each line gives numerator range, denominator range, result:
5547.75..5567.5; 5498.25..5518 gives 1.05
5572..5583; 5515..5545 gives 1.02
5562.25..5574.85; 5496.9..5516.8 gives 1.02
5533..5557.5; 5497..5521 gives 1.02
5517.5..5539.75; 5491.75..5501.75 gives 1.02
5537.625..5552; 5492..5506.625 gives 1.07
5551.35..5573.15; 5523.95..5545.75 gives 1.03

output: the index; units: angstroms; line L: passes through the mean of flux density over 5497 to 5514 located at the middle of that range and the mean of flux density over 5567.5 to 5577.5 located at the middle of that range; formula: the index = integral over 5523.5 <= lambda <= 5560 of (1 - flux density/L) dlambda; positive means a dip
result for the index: -0.8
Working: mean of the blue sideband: 0.525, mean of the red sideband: 0.525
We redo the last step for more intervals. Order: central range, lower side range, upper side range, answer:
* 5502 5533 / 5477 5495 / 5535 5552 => 0.46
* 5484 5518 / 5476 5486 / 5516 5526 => 0.61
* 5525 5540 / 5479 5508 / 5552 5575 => 0.13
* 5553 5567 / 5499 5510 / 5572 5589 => -0.65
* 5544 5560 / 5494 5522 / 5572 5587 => -0.40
